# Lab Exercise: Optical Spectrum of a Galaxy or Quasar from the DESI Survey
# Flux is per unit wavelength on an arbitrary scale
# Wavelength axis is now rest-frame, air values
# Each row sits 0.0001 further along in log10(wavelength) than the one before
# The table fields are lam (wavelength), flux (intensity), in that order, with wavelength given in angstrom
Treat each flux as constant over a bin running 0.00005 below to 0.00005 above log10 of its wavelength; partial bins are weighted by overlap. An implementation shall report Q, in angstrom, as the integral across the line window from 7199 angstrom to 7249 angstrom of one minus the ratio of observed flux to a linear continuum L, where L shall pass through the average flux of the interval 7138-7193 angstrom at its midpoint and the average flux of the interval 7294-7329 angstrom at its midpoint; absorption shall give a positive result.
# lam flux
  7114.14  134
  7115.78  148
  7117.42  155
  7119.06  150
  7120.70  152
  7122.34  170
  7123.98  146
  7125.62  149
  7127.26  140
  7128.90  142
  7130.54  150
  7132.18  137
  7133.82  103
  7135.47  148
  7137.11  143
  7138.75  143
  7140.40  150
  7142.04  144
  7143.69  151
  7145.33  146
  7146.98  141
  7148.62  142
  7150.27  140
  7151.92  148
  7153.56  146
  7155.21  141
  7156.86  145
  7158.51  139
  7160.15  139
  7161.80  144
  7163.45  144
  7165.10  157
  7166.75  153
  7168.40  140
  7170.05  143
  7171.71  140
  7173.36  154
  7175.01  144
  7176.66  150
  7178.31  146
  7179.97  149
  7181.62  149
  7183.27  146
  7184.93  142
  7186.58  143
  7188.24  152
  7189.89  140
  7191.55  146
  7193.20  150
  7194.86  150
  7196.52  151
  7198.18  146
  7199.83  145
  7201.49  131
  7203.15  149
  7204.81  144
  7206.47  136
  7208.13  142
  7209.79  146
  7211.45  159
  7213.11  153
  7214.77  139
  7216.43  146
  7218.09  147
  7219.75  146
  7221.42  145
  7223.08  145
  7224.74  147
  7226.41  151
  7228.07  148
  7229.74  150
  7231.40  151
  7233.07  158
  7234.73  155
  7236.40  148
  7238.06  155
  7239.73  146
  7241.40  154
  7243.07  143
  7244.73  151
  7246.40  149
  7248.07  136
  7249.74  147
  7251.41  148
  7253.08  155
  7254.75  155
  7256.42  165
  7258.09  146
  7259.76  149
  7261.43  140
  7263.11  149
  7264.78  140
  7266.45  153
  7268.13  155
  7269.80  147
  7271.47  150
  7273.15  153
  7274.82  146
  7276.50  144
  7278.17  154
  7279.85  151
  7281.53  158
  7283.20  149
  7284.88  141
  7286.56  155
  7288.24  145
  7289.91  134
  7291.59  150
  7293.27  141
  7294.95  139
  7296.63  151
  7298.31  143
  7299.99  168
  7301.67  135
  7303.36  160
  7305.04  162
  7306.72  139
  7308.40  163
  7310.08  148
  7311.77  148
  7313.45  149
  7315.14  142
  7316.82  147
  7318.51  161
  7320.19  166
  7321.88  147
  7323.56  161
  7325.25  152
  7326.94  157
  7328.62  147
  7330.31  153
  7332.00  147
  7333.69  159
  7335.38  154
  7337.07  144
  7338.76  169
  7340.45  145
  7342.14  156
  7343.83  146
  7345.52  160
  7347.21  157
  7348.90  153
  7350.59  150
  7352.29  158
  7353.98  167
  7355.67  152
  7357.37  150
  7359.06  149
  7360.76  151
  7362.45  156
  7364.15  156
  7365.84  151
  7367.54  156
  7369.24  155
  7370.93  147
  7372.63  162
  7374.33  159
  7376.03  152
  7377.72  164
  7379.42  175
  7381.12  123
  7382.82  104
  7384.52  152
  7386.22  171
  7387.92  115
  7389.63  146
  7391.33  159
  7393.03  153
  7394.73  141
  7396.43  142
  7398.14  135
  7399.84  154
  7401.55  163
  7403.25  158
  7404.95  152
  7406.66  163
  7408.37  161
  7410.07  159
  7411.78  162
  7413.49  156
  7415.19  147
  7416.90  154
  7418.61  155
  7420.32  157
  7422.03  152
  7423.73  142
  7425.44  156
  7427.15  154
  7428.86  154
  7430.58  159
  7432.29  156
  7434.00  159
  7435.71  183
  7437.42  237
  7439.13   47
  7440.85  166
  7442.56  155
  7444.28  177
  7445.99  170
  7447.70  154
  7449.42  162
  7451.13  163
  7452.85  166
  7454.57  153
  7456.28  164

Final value 0.26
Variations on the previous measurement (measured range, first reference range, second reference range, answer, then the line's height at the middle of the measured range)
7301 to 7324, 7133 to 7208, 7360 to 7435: -0.4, 149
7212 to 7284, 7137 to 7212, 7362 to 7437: -0.6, 148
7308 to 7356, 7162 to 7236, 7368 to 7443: -1.0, 151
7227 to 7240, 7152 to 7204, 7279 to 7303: -0.5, 146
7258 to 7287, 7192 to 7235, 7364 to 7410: -0.1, 148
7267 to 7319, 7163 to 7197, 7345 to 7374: 0.9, 152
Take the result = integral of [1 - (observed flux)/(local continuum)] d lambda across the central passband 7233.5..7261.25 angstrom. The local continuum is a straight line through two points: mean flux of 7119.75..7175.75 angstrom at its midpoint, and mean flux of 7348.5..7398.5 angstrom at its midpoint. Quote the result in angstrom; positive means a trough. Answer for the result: -0.6 angstrom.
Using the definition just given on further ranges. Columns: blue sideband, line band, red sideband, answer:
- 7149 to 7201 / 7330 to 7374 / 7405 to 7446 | -0.1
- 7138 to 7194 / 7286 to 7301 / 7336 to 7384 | 0.3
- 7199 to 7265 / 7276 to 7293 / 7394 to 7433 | 0.2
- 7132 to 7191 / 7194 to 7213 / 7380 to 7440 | -0.1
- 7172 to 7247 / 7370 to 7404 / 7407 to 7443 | 1.2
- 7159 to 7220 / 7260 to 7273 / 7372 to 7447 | 0.1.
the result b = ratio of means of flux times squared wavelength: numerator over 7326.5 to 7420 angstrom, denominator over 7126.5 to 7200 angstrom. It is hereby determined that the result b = 1.1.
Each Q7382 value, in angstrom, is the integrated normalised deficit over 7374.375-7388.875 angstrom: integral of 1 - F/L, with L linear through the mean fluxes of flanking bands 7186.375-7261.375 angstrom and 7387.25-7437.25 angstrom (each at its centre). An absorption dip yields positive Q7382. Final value 0.8 angstrom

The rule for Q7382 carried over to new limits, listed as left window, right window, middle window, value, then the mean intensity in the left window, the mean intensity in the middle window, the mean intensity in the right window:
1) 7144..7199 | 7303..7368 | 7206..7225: 0.2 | 146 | 146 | 153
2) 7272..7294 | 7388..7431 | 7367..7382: -0.3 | 148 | 155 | 153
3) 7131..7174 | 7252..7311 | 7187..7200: -0.2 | 143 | 147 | 150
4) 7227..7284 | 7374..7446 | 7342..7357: -0.3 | 150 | 155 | 153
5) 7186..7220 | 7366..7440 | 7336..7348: -0.3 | 146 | 154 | 152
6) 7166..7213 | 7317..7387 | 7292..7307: 0.2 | 146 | 149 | 153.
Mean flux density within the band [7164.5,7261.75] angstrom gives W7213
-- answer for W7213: 148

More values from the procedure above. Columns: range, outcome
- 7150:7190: 146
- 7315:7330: 154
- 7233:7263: 150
